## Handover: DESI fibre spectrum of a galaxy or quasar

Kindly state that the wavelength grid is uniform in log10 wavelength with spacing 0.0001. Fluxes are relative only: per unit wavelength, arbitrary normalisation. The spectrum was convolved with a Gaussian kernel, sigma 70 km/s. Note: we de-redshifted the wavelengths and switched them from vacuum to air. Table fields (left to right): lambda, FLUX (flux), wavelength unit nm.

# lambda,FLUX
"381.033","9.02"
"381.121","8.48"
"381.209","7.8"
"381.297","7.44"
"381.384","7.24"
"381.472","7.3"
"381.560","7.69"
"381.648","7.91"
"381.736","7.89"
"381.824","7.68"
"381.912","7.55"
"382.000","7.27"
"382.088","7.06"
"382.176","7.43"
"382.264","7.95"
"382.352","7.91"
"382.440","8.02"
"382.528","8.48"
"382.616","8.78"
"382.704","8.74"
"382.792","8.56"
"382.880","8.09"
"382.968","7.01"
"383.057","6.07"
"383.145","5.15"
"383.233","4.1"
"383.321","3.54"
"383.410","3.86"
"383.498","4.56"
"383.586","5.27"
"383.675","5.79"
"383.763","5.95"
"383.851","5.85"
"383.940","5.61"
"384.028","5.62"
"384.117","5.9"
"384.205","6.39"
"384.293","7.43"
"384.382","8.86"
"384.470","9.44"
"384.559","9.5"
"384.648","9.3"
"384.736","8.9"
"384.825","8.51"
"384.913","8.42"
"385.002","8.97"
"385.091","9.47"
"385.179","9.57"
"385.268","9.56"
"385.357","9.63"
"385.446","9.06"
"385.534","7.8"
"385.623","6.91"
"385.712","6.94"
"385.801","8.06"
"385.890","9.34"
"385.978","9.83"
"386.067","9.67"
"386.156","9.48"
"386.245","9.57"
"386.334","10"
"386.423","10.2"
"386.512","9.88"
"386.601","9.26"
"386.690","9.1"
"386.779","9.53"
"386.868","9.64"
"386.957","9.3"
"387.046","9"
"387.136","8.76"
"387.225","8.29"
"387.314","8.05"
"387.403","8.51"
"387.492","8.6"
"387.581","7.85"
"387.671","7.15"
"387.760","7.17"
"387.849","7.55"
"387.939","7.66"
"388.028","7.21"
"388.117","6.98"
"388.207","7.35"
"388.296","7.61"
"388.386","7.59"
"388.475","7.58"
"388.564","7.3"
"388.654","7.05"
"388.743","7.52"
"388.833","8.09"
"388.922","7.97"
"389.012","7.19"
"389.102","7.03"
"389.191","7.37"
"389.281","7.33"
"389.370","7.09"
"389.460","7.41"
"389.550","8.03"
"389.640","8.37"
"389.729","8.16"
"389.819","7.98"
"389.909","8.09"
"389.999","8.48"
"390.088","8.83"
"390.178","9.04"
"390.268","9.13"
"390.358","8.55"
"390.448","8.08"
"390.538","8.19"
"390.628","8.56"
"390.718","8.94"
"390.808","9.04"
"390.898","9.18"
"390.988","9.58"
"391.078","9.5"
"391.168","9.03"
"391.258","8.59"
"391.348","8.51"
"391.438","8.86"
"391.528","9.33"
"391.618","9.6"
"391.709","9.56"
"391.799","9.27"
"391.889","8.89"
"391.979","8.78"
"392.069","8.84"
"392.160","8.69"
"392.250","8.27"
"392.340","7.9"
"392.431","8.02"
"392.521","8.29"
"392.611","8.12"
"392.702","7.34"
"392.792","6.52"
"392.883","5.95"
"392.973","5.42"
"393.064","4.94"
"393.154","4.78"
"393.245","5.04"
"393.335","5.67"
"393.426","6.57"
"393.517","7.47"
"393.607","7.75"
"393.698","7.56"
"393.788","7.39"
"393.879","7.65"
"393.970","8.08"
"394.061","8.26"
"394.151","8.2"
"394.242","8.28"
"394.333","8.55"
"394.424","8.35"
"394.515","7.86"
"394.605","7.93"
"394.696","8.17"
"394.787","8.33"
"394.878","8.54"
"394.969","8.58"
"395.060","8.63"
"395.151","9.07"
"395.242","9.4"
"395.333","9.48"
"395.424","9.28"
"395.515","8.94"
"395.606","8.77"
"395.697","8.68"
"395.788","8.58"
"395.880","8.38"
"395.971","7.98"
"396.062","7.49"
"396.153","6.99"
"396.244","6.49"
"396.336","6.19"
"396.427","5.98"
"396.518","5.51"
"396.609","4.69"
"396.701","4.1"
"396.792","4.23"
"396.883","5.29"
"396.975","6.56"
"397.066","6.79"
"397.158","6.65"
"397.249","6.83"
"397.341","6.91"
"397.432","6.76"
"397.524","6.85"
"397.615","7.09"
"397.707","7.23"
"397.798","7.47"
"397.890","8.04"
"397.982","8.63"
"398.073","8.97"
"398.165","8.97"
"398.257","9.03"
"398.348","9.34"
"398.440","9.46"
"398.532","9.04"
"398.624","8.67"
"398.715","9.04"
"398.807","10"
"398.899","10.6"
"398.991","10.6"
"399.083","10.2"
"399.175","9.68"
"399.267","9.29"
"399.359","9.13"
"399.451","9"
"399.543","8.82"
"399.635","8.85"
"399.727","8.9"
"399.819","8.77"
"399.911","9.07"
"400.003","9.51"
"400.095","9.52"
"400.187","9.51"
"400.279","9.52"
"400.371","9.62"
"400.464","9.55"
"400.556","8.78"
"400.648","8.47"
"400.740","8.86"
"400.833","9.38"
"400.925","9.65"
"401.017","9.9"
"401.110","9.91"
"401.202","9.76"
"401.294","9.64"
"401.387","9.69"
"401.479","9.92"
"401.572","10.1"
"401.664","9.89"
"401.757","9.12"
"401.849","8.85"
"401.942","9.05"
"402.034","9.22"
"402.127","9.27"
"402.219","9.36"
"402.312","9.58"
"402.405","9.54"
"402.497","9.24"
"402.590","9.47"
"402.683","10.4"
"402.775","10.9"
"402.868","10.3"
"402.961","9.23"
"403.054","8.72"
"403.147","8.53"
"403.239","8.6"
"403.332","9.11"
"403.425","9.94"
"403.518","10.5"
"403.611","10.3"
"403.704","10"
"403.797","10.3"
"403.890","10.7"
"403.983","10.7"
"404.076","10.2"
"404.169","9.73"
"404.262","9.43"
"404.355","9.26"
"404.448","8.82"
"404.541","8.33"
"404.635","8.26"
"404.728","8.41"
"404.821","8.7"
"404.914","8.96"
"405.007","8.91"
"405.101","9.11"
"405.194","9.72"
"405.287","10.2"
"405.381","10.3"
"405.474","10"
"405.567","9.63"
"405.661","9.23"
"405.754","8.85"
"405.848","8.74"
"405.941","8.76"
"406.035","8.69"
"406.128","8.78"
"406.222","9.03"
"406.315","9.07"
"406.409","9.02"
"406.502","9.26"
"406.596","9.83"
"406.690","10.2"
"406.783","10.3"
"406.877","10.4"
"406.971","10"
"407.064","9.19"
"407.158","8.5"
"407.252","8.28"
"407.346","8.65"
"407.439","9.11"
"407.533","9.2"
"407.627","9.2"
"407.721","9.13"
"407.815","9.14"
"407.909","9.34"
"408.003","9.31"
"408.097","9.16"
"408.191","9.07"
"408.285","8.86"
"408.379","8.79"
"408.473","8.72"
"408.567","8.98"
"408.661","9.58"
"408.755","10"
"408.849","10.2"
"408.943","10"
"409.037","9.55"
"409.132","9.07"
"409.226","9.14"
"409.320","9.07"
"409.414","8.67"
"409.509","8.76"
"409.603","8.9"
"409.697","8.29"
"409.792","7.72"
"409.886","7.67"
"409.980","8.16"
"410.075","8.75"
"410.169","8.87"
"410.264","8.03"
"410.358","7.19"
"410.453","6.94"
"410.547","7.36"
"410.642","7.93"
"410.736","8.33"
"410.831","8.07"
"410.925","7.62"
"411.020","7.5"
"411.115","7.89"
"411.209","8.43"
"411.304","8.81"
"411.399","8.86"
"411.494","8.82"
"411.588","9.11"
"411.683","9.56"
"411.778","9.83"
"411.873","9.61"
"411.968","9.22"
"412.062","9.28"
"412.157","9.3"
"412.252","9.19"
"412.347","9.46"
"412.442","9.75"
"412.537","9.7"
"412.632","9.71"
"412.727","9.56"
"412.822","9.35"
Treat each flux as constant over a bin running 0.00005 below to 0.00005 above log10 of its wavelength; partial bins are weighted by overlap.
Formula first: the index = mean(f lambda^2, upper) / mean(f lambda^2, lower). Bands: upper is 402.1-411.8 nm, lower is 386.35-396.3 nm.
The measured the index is 1.2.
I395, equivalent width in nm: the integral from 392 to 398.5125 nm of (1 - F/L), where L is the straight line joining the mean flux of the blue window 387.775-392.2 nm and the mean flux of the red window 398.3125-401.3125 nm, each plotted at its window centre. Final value 0.99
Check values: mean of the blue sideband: 8.25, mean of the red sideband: 9.39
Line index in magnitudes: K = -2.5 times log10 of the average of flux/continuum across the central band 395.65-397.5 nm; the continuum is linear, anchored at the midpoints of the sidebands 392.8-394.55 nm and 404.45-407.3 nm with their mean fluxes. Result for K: 0.15 mag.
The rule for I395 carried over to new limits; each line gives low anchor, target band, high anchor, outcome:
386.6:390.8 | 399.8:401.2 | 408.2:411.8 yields -0.16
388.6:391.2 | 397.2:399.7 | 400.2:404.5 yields 0.13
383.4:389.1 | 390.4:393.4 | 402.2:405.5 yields 0.17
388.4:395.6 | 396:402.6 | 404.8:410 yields 0.08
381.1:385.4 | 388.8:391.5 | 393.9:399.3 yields -0.22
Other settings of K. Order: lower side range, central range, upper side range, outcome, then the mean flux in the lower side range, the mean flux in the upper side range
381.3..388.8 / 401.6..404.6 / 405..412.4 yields -0.10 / 7.84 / 8.98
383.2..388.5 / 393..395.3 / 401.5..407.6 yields 0.13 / 7.95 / 9.42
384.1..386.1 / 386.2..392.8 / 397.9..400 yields 0.06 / 8.62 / 9.26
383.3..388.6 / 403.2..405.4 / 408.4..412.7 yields -0.11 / 8.02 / 8.8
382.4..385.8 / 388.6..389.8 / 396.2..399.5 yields -0.01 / 7.37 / 7.76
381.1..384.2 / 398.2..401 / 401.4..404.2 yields -0.01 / 6.82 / 9.69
